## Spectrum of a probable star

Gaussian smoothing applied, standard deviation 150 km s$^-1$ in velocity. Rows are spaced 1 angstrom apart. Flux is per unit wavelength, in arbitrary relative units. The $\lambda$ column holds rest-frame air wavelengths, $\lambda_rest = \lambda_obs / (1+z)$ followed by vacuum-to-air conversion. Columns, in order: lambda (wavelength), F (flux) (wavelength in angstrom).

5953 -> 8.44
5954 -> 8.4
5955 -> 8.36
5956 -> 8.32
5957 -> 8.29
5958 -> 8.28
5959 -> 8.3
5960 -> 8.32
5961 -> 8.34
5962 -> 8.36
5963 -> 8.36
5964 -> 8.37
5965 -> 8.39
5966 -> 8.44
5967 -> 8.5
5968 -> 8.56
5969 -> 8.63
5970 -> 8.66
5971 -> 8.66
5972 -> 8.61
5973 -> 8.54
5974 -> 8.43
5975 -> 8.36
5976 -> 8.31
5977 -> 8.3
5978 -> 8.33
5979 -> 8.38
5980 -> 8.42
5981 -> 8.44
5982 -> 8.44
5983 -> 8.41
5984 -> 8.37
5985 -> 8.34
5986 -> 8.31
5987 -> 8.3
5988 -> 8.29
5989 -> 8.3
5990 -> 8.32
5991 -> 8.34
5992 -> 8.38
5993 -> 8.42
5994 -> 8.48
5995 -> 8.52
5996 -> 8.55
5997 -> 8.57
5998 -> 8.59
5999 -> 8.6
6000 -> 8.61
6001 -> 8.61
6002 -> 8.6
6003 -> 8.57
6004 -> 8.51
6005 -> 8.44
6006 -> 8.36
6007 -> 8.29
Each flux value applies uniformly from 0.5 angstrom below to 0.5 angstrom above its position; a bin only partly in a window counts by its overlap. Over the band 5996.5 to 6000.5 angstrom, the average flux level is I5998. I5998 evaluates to 8.59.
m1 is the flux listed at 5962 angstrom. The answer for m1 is 8.36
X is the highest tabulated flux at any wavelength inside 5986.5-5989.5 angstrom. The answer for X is 8.3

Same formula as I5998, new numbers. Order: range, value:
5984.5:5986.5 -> 8.32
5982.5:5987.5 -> 8.35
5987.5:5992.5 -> 8.33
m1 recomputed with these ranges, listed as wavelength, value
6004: 8.51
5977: 8.3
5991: 8.34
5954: 8.4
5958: 8.28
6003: 8.57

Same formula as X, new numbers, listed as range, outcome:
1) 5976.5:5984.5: 8.44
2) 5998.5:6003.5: 8.61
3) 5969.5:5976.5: 8.66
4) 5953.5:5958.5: 8.4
